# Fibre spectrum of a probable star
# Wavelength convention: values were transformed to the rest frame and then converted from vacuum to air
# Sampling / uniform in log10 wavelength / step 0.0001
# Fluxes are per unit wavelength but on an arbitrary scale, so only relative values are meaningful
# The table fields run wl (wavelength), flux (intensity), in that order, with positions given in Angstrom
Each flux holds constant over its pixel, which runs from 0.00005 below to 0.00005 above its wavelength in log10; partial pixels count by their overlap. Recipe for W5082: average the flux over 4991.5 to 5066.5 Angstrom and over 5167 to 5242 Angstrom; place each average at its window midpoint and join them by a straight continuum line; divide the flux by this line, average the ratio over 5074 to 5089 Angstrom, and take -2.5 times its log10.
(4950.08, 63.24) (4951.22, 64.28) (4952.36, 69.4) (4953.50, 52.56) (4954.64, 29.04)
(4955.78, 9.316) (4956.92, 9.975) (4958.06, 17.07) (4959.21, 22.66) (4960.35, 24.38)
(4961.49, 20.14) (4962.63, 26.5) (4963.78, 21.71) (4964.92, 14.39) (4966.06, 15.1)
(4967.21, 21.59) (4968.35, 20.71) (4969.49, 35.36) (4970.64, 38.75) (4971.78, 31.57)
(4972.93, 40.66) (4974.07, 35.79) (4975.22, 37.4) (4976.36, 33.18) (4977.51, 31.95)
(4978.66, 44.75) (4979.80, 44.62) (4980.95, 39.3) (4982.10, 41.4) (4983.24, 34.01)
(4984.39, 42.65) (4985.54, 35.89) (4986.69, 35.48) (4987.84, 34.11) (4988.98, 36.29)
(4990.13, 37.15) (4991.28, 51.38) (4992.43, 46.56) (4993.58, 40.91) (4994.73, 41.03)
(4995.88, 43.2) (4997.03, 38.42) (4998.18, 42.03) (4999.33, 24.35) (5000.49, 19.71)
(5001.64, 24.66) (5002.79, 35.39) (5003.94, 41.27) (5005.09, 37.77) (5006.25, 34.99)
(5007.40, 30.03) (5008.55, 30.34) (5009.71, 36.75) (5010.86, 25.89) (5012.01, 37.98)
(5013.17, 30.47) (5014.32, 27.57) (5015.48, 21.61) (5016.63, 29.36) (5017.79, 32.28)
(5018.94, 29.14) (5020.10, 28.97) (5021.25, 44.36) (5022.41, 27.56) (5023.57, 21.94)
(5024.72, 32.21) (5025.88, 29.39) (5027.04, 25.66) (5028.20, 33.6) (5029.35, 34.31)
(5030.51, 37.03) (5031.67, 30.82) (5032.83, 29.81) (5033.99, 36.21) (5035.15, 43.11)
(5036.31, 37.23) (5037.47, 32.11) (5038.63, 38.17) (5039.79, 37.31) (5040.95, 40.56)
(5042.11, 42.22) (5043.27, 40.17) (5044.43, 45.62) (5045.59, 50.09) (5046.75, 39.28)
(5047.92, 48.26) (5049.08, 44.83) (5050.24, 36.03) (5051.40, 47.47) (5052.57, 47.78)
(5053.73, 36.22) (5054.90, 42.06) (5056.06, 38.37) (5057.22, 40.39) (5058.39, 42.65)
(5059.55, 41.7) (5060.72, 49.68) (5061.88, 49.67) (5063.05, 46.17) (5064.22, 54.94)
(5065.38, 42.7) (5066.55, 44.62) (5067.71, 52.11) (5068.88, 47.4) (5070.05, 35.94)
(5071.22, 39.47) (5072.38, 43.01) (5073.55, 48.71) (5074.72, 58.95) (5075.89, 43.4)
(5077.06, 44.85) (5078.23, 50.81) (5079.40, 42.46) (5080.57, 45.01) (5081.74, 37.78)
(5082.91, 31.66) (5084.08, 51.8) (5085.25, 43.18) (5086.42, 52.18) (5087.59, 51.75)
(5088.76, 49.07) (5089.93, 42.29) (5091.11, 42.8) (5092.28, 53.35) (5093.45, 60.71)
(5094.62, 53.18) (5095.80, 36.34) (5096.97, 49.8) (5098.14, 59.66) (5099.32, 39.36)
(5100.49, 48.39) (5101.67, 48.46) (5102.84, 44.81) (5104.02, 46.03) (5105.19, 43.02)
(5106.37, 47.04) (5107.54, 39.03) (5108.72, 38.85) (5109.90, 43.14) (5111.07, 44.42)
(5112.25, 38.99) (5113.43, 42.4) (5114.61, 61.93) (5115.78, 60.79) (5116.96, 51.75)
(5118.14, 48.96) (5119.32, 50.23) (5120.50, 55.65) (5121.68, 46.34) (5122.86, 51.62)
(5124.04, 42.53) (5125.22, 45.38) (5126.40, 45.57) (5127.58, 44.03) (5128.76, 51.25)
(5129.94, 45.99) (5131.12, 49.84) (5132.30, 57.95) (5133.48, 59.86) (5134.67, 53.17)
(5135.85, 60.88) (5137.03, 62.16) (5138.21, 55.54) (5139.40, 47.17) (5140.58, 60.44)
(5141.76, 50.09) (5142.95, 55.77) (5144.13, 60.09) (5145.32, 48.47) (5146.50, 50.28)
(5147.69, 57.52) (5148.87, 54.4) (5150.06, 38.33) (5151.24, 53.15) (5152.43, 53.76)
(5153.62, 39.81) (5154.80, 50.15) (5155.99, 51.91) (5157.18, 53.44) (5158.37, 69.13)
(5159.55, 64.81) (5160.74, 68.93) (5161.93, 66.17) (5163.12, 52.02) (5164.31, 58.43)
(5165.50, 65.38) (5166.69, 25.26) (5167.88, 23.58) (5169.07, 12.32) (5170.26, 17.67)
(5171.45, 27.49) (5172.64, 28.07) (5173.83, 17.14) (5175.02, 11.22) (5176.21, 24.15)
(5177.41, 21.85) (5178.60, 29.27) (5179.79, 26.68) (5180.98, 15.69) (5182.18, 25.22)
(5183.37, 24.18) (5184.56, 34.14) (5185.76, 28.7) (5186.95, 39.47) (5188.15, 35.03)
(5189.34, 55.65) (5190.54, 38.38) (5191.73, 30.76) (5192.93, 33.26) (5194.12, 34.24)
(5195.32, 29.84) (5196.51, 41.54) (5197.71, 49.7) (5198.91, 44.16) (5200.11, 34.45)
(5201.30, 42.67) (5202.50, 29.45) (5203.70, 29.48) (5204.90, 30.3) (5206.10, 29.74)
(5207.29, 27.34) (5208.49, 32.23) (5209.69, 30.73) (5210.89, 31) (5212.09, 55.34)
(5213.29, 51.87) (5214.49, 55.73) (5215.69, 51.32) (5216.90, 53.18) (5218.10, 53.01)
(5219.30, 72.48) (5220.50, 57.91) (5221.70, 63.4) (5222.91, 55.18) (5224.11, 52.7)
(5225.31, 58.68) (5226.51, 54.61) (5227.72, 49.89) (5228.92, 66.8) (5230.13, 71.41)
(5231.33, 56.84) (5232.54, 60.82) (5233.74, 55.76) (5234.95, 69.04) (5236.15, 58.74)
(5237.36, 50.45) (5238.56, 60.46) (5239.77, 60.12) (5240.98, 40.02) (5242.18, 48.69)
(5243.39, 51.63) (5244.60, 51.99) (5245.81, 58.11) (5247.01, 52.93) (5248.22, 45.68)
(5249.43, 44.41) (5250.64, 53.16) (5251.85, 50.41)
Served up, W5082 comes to -0.21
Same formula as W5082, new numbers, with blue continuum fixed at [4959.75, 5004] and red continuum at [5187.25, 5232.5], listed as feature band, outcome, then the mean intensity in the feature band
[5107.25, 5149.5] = -0.22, 51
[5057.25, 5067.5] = -0.21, 46.4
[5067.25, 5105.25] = -0.18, 46.6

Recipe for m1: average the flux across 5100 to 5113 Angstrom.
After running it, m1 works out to 43.8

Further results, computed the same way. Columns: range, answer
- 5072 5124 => 47.3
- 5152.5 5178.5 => 40.5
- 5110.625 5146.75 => 51.6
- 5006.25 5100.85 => 40.7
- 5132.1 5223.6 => 43.2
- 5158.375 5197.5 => 35.2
